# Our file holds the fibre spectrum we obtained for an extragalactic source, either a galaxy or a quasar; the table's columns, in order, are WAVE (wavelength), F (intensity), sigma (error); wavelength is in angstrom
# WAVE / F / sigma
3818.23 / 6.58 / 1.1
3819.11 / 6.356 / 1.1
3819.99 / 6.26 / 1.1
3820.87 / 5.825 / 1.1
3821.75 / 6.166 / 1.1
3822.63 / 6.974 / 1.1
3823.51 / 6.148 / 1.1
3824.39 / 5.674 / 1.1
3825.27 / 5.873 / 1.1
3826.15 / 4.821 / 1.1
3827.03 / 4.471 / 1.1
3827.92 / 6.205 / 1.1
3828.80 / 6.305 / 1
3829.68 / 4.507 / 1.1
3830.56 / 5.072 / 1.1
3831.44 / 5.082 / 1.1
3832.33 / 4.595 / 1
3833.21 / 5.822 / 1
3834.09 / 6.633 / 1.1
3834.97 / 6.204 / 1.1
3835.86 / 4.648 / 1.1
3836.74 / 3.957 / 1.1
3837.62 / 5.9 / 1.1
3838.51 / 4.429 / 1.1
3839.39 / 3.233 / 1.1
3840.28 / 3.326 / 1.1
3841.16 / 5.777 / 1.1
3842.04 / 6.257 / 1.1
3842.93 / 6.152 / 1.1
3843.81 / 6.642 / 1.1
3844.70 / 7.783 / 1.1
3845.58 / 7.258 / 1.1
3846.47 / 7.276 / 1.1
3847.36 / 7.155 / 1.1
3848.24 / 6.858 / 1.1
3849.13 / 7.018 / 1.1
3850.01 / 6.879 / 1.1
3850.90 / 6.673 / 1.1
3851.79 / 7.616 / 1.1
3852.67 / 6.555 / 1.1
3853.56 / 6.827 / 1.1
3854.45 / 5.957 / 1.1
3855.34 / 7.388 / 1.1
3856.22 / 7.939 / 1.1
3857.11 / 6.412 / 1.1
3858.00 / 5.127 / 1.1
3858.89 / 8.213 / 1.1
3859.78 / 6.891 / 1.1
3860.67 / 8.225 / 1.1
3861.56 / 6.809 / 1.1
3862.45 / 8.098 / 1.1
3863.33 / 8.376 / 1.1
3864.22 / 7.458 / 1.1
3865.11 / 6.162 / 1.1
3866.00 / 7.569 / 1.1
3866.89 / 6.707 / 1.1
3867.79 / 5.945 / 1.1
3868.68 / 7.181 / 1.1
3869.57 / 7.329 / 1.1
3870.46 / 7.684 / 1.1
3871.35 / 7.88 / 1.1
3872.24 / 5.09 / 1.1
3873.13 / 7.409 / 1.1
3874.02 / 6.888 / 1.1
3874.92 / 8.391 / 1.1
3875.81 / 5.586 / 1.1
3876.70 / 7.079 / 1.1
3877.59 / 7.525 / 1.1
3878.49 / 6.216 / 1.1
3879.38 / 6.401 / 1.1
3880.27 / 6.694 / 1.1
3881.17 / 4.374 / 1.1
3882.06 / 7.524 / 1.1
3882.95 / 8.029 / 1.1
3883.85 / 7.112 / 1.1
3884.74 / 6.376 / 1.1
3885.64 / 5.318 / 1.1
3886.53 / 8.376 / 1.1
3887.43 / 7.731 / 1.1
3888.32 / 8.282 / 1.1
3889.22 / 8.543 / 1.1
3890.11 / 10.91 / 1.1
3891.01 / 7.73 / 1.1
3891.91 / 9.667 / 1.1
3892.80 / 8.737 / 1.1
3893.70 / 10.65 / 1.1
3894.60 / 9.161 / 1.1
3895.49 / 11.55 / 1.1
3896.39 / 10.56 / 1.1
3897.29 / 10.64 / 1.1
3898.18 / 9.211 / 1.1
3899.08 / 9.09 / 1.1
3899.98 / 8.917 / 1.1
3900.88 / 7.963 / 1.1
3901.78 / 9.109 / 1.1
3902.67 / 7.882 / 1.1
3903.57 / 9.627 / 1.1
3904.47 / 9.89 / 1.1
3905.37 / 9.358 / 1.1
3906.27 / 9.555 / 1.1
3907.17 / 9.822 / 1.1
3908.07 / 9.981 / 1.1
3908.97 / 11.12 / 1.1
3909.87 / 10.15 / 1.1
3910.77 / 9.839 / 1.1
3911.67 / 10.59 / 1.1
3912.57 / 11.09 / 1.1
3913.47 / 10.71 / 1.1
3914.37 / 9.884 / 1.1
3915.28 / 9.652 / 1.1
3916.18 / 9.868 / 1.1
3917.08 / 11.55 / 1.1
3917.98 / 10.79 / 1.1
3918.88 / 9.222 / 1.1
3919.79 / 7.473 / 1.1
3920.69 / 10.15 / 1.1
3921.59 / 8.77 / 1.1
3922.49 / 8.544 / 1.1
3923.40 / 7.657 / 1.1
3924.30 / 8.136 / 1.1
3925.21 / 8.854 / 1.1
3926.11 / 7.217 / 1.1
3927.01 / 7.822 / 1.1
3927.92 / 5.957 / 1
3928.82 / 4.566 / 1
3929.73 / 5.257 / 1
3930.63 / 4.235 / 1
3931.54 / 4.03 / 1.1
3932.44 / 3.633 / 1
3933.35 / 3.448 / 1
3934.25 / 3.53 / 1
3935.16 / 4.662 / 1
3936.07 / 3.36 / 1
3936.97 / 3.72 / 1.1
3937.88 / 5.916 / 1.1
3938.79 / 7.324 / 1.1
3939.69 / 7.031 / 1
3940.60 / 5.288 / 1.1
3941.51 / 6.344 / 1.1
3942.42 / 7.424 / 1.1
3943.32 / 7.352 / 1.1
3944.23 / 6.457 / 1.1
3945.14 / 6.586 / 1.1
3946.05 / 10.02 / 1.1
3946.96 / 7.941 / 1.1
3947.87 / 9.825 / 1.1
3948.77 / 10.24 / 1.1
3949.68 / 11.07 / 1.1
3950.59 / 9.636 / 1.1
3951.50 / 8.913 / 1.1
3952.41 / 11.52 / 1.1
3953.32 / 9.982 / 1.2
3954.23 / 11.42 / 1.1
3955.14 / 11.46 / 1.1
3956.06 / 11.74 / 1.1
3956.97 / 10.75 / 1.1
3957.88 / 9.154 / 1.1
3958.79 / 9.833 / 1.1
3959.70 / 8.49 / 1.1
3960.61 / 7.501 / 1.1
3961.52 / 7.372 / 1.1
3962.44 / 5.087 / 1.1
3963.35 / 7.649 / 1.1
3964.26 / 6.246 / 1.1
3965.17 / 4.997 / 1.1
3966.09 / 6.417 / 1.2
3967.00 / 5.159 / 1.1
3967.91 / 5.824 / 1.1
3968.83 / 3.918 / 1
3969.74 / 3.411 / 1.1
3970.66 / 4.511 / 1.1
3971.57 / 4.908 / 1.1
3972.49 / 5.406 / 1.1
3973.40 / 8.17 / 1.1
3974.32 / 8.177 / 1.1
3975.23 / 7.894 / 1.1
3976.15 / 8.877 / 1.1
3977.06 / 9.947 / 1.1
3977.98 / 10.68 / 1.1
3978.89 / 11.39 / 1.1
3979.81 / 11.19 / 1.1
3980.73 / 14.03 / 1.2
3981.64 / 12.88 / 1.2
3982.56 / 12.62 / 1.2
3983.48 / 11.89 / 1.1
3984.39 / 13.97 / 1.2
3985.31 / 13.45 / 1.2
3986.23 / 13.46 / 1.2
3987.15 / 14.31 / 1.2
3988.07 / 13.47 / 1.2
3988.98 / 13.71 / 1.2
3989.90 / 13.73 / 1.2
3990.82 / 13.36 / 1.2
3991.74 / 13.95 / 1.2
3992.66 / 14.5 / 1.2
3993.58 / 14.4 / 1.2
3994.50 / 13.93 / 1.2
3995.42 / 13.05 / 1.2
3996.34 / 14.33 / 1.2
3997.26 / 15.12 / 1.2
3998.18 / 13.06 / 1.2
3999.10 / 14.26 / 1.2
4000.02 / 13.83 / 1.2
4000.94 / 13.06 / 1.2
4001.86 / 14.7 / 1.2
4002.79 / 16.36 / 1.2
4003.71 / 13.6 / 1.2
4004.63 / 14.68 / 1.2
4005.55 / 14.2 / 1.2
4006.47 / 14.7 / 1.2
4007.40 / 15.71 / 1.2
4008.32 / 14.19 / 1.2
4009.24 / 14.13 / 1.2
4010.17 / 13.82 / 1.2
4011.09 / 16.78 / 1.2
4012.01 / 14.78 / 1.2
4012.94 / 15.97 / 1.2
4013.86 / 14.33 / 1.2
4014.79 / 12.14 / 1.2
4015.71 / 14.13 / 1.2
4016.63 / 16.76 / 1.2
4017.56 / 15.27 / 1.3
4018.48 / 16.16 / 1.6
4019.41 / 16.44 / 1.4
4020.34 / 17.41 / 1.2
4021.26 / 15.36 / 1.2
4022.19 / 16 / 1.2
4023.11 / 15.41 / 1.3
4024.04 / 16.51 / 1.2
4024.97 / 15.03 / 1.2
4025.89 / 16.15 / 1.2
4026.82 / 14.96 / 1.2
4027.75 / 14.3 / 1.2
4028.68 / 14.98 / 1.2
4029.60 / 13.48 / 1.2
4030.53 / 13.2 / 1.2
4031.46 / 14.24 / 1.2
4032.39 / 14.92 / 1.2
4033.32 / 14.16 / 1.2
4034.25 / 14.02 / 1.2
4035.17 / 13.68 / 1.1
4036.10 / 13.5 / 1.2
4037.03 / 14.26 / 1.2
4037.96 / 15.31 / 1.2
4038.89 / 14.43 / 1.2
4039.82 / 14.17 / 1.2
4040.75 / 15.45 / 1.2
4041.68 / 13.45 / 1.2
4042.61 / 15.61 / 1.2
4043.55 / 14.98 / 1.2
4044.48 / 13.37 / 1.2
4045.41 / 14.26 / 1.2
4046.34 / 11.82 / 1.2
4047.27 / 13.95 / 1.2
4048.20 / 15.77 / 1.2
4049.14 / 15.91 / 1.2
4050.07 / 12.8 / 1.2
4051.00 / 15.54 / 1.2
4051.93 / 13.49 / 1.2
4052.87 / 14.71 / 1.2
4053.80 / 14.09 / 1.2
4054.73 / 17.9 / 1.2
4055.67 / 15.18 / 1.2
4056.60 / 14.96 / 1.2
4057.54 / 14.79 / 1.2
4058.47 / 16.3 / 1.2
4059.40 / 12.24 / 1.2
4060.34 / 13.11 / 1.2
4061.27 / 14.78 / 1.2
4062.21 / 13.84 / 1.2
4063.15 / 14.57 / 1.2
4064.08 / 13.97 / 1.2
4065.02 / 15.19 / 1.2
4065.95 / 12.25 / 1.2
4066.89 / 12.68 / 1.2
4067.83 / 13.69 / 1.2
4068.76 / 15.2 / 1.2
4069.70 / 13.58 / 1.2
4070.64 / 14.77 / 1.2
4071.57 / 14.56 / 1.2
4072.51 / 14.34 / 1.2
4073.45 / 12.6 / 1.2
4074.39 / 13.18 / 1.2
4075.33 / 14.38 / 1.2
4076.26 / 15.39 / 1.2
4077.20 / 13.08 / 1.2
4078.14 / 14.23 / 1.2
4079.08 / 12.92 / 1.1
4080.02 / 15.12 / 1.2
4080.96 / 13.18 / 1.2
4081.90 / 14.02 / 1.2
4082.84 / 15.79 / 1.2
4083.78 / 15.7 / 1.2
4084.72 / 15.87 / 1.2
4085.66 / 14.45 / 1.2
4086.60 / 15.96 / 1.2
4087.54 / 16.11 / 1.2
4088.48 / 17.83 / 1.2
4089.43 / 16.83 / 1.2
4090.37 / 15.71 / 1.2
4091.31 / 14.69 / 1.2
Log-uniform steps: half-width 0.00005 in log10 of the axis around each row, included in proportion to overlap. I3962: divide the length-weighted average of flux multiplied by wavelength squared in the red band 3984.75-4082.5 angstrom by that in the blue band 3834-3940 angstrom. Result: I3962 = 2.1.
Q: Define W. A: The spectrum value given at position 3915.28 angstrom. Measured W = 9.652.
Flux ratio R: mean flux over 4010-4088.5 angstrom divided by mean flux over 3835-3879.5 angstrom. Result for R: 2.20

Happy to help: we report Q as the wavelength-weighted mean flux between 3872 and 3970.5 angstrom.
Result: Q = 7.97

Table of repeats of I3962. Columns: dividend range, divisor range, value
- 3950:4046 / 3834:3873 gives 2.04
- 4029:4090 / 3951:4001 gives 1.45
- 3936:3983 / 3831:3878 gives 1.31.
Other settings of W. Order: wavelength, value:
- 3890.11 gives 10.91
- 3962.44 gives 5.087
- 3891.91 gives 9.667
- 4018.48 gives 16.16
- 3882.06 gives 7.524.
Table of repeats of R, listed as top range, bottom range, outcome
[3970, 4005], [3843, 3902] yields 1.61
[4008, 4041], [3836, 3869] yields 2.26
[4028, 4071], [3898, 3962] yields 1.72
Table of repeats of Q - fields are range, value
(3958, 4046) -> 12.6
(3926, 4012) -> 9.79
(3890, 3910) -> 9.59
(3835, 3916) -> 7.71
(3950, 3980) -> 8.09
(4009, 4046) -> 14.8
